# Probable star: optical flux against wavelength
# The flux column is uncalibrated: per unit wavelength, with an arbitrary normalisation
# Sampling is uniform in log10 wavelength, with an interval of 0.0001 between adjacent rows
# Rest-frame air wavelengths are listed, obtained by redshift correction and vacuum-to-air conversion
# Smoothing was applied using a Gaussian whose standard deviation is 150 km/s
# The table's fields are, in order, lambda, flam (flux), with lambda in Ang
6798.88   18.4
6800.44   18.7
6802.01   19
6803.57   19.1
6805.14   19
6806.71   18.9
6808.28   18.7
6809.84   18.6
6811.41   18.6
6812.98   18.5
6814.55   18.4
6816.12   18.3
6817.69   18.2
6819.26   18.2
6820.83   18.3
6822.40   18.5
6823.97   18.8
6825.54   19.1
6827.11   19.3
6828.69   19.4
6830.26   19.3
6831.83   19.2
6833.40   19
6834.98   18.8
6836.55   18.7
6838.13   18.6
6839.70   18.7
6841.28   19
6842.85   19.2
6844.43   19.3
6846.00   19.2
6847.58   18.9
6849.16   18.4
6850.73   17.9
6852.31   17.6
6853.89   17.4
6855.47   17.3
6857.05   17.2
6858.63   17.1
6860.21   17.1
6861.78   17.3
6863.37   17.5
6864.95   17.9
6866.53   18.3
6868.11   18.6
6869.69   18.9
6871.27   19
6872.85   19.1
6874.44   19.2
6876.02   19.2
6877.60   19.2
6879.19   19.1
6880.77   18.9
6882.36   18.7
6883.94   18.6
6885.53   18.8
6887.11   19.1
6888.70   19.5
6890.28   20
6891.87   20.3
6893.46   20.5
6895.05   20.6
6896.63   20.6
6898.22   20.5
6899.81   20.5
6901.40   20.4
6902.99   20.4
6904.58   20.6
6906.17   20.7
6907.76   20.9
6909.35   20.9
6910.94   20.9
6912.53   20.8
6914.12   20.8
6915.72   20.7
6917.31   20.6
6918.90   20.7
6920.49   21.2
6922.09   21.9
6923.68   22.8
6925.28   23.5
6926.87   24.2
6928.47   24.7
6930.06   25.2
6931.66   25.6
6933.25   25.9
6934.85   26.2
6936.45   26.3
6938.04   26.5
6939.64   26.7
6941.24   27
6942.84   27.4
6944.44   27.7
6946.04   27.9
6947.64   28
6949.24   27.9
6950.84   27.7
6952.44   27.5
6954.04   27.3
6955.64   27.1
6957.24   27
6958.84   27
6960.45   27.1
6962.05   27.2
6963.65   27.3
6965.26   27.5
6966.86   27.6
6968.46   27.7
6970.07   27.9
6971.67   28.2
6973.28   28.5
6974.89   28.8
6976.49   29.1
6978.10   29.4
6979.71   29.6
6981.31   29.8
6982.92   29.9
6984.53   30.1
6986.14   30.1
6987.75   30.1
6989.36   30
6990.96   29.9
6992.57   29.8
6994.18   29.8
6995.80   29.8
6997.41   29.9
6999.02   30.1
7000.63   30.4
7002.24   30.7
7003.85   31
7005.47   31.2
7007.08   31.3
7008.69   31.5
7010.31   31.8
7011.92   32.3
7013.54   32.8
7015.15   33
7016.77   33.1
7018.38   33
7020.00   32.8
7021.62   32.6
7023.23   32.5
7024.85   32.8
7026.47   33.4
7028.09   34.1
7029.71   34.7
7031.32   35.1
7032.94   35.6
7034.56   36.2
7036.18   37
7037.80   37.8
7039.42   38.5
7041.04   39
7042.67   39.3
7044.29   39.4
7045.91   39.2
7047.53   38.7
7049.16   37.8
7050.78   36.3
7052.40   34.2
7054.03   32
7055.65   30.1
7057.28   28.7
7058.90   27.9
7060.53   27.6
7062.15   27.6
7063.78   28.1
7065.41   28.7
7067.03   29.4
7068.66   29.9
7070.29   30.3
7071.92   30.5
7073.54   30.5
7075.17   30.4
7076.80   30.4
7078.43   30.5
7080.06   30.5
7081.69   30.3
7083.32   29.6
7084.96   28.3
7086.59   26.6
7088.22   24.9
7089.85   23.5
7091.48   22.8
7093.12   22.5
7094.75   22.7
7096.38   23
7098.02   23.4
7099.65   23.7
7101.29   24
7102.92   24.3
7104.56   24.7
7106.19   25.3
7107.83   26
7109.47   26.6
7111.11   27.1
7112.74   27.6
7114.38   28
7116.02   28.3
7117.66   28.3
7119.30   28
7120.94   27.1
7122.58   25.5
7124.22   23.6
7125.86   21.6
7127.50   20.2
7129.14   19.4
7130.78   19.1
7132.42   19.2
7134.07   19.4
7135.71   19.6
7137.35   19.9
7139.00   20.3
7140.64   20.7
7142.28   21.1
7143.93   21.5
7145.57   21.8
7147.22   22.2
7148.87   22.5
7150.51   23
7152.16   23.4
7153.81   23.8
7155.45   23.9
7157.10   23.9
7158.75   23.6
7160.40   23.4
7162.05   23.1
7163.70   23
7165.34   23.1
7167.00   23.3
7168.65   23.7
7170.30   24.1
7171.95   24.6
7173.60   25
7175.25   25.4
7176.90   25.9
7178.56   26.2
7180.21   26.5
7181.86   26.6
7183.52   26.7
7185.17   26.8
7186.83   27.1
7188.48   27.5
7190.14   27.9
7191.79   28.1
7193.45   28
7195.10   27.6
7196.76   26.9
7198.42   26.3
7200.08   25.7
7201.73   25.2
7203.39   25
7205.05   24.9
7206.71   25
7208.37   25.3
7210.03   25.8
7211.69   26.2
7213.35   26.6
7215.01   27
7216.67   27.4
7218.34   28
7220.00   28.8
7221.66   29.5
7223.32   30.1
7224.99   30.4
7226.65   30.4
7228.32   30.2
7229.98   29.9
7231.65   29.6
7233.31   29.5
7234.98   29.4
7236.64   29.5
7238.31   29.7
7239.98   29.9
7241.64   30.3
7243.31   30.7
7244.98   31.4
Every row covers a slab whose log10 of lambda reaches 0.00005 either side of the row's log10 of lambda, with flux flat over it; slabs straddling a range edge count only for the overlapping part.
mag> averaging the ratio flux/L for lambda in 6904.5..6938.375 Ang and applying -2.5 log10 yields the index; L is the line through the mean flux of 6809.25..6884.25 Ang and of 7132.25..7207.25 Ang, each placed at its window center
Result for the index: -0.15 mag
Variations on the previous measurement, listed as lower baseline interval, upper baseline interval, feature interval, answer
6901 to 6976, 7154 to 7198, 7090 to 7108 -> 0.07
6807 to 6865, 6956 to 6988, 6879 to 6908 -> 0.14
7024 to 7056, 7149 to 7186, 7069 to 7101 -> 0.19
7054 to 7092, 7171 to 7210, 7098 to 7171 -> 0.17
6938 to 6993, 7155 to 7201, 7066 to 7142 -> 0.05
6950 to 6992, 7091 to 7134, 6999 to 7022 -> -0.17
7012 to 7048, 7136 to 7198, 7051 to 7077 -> 0.10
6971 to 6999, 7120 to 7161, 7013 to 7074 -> -0.24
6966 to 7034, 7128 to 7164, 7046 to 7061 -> -0.19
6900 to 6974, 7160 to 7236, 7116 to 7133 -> 0.12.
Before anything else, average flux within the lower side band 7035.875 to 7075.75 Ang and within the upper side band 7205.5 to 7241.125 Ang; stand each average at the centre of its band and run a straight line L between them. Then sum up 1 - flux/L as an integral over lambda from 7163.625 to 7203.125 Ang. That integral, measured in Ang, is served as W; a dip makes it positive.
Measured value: 4.85 Ang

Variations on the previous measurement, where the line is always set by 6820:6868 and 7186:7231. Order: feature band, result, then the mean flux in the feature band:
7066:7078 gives -3.05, 30.2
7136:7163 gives 3.80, 22.3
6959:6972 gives -3.69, 27.5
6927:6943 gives -4.14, 26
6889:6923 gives -1.25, 20.7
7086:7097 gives 0.39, 23.7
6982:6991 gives -3.31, 30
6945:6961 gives -4.81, 27.5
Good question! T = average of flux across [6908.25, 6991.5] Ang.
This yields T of 26.4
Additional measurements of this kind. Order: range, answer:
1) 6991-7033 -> 32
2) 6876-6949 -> 22.3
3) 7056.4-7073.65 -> 29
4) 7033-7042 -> 37.5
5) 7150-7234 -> 26.3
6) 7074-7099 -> 26.7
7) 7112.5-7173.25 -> 23.1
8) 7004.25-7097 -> 31.7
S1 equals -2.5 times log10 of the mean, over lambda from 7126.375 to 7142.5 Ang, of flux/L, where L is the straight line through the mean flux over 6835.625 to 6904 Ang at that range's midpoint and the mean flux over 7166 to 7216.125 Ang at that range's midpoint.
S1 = 0.24 mag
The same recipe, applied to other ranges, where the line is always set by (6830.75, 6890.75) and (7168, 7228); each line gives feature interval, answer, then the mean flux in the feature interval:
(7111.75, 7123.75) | -0.109 mag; 27.4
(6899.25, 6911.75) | -0.055 mag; 20.7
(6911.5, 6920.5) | -0.046 mag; 20.8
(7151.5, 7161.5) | 0.093 mag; 23.7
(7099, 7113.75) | -0.043 mag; 25.5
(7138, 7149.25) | 0.190 mag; 21.4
